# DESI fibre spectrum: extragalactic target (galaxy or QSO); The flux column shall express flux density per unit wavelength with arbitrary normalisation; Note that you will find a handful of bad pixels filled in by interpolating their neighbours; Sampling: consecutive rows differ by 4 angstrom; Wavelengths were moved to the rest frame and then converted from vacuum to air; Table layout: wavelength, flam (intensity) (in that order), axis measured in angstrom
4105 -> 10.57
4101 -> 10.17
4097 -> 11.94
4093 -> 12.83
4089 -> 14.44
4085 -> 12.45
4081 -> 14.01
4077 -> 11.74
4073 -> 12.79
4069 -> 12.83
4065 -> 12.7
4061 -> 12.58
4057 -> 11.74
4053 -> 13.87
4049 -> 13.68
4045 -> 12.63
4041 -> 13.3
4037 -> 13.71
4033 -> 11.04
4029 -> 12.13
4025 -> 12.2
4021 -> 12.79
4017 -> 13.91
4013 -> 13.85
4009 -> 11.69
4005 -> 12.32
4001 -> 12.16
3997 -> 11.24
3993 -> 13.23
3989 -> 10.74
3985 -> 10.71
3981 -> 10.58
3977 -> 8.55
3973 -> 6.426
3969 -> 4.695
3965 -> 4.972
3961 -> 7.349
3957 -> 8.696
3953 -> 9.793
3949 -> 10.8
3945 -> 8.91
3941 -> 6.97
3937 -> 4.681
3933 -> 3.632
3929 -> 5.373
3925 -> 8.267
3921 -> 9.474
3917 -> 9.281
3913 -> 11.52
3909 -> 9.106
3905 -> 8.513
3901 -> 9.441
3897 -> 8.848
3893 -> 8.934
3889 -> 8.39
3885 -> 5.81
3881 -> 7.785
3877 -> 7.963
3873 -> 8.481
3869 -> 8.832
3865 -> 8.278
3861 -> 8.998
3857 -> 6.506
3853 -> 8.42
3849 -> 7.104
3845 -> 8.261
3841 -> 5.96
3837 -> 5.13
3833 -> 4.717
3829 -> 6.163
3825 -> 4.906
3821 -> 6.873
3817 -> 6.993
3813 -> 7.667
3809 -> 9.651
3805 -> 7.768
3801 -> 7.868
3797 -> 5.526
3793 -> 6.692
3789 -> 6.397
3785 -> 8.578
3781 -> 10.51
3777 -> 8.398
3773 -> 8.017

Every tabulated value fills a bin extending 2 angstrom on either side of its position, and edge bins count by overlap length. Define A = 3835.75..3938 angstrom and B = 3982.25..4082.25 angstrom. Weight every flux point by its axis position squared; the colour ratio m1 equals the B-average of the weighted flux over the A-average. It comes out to 1.72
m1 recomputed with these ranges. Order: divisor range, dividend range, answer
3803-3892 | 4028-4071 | 1.93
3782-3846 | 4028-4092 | 2.13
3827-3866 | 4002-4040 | 1.99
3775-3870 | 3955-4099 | 1.76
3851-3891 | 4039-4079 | 1.77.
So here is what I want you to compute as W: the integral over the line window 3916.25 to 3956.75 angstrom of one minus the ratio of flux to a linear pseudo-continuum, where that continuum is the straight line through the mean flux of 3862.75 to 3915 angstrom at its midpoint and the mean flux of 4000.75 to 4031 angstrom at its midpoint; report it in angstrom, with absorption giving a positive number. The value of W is 9.69 angstrom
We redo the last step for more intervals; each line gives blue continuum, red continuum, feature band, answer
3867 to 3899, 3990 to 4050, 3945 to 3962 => 1.9 angstrom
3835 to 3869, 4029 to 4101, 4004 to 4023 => -2.5 angstrom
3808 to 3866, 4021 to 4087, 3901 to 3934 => 2.5 angstrom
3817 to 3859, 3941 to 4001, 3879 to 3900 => -1.6 angstrom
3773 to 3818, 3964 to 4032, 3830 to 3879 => 7.7 angstrom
